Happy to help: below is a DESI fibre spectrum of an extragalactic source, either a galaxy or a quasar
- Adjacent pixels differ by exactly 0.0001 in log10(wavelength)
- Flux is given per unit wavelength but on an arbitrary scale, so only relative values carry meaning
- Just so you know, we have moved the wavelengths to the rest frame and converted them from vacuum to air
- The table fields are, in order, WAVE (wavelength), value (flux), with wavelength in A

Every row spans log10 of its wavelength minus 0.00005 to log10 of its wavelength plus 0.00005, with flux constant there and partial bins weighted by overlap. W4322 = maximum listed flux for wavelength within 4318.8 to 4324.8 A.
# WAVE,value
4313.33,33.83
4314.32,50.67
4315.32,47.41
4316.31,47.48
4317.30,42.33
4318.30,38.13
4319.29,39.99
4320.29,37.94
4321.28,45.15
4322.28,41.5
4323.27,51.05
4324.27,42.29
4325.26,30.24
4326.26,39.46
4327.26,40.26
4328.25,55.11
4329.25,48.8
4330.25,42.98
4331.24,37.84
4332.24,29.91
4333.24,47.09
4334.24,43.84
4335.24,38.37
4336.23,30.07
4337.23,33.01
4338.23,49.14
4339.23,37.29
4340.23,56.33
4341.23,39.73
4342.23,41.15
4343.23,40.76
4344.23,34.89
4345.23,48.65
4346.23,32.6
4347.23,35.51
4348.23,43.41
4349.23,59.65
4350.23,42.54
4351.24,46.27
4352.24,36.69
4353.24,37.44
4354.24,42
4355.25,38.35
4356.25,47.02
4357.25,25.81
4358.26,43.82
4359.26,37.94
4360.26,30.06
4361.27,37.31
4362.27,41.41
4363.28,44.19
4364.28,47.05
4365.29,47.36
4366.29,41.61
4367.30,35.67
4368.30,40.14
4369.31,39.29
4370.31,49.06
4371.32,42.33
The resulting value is 51.05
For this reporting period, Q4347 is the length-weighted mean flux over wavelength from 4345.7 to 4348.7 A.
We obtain 37.3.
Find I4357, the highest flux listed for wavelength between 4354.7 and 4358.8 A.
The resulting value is 47.02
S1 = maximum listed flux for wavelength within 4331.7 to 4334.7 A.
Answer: 47.09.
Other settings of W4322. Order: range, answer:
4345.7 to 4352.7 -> 59.65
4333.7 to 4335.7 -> 43.84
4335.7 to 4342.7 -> 56.33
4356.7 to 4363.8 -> 44.19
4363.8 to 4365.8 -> 47.36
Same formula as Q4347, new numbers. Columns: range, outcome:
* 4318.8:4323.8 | 43.1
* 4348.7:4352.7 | 46.3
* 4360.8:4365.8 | 43.5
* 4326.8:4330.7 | 46.9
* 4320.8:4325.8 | 42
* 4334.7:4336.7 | 34.6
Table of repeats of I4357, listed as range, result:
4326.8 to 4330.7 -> 55.11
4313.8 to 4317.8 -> 50.67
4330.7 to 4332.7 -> 37.84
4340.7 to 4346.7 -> 48.65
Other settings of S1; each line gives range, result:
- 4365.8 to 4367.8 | 41.61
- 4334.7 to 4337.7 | 38.37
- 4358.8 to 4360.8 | 37.94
